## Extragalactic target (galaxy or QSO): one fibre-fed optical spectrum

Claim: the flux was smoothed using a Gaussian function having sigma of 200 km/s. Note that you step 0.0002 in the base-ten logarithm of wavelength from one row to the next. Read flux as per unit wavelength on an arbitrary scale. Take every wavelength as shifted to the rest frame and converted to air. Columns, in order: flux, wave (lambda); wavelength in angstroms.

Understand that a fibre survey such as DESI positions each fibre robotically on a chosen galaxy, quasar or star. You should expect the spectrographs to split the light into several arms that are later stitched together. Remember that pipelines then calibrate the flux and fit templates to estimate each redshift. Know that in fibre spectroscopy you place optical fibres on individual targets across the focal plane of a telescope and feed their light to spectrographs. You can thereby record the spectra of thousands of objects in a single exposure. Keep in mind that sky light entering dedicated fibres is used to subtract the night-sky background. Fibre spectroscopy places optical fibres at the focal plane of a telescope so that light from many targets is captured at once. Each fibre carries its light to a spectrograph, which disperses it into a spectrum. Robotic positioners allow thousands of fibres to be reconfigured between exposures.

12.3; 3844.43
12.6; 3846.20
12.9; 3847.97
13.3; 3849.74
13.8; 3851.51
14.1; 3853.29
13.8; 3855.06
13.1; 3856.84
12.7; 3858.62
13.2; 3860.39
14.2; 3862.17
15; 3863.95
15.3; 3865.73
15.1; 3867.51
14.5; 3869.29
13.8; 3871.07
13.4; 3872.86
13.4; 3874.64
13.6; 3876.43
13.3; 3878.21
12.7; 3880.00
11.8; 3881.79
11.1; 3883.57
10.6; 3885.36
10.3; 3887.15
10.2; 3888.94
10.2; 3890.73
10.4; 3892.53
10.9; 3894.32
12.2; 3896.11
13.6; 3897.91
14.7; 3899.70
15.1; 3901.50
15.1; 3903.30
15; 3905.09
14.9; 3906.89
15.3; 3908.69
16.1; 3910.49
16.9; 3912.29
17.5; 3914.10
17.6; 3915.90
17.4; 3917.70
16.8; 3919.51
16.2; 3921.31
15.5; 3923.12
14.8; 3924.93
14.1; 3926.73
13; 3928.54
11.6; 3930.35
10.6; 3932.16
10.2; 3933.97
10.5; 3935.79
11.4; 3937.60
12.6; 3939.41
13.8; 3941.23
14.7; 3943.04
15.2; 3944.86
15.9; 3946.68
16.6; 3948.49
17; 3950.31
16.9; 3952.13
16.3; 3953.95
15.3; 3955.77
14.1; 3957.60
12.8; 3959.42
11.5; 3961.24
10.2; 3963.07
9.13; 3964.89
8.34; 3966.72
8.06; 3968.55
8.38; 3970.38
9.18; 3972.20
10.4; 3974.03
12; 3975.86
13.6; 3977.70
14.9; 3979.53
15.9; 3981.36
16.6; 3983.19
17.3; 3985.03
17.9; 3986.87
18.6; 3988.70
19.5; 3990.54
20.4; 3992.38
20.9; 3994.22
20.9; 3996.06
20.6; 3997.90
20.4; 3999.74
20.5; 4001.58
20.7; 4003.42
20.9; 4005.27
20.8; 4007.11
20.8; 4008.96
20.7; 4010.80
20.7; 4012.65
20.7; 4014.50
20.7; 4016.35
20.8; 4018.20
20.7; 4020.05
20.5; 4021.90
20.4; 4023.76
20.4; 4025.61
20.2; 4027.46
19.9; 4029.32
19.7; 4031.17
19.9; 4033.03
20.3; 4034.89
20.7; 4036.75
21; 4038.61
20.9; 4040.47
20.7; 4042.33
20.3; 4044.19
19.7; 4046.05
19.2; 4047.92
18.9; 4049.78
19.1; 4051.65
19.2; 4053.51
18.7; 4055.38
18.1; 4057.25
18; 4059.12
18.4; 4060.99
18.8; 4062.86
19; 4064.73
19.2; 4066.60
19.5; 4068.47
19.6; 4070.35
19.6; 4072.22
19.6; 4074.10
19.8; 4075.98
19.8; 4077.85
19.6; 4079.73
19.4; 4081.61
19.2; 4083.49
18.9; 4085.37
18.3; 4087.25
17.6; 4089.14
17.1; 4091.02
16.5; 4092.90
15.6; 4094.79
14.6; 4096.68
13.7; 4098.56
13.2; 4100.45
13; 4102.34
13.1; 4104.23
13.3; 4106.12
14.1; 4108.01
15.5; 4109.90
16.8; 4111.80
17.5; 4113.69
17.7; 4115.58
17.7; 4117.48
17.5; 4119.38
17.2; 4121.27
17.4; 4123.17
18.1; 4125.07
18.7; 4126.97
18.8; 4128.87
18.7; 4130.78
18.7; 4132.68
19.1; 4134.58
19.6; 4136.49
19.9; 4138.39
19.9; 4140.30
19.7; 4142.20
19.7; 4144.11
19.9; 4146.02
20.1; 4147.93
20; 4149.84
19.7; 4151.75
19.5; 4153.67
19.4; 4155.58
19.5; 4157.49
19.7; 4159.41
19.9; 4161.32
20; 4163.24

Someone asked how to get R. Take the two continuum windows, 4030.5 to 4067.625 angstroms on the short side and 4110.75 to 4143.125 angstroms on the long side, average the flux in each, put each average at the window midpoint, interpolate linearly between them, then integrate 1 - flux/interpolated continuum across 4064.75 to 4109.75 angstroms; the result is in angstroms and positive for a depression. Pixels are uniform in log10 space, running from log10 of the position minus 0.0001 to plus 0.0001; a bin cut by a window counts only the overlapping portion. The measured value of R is 4.35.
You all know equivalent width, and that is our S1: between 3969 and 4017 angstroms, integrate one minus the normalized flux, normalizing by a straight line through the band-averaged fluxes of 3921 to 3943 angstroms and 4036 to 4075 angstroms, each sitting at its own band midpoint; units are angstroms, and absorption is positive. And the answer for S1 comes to -4.5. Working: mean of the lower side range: 12.8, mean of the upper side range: 19.4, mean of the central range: 17.7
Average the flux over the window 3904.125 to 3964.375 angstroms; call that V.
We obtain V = 14.5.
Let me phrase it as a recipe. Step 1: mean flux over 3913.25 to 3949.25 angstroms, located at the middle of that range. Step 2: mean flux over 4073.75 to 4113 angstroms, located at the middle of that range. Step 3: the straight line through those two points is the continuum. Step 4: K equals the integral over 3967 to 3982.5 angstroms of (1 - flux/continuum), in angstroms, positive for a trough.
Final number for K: 3.5 angstroms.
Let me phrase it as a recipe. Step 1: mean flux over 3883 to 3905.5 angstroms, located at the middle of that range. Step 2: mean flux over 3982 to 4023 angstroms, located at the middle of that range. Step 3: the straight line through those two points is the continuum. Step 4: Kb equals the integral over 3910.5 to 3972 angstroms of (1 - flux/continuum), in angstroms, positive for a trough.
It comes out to 6.9 angstroms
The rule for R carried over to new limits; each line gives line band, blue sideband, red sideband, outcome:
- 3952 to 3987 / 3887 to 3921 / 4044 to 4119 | 6.35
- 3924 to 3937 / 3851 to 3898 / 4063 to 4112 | 1.71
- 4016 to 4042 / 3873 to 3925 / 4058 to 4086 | -3.69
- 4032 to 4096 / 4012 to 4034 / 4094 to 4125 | -3.60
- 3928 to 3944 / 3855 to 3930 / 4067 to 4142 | 2.87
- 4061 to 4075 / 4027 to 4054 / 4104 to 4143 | -0.04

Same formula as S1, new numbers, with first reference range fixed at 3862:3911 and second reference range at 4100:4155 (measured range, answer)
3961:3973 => 4.6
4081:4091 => -0.9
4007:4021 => -4.6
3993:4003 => -3.5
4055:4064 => -1.0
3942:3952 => -1.1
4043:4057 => -2.5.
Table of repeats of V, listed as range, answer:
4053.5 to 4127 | 17.4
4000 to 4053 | 20.3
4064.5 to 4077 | 19.5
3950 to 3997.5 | 14.5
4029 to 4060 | 19.7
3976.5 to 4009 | 18.8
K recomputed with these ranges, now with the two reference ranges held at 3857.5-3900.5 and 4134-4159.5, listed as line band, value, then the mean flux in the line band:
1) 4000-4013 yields -3.8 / 20.7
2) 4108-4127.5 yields 1.8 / 17.2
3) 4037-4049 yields -2.3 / 20.3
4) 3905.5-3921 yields -3.2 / 16.5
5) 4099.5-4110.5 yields 2.9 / 13.6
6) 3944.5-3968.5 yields 1.9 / 13.5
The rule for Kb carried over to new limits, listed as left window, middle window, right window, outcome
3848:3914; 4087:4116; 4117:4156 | 4.6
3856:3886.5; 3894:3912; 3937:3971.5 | -1.7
